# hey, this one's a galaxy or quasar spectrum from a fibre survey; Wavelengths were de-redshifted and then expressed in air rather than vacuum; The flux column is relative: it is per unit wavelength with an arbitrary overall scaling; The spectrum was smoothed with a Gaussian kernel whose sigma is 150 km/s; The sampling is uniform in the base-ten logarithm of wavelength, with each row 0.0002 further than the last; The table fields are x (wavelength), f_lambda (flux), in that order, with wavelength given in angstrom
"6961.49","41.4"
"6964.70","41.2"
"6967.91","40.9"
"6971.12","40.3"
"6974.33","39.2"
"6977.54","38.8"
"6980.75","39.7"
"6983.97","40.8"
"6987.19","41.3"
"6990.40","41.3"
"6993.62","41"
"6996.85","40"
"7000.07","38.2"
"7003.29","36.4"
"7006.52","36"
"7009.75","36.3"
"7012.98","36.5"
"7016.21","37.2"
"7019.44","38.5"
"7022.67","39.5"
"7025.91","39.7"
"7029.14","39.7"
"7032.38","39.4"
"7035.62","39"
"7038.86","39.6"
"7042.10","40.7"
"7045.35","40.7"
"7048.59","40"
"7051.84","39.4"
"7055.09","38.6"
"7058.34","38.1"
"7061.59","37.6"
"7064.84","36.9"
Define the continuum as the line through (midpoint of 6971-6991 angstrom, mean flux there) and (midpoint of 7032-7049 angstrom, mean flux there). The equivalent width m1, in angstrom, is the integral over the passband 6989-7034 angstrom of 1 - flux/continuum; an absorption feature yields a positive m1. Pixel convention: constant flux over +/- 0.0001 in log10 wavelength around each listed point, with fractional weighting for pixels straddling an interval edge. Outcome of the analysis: 1.7 angstrom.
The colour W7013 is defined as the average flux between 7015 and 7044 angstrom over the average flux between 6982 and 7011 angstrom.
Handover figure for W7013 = 1.01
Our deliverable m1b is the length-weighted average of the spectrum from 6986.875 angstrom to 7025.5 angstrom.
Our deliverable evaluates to 38.5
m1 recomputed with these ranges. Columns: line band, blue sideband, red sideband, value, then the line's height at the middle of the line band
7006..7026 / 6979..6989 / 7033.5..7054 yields 1.3 angstrom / 40.2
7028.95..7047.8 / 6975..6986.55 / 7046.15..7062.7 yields -0.4 angstrom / 39.1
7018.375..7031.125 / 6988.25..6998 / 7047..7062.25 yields 0.1 angstrom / 39.8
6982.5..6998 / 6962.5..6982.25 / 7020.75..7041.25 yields -0.4 angstrom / 39.9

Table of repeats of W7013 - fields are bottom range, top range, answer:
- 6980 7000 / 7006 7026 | 0.93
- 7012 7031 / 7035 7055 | 1.03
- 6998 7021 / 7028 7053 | 1.07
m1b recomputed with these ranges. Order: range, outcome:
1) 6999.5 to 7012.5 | 36.6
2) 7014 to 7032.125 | 38.9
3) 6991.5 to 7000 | 40.1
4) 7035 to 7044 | 39.9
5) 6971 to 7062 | 39.1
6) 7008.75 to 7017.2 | 36.7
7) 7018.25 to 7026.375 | 39.2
